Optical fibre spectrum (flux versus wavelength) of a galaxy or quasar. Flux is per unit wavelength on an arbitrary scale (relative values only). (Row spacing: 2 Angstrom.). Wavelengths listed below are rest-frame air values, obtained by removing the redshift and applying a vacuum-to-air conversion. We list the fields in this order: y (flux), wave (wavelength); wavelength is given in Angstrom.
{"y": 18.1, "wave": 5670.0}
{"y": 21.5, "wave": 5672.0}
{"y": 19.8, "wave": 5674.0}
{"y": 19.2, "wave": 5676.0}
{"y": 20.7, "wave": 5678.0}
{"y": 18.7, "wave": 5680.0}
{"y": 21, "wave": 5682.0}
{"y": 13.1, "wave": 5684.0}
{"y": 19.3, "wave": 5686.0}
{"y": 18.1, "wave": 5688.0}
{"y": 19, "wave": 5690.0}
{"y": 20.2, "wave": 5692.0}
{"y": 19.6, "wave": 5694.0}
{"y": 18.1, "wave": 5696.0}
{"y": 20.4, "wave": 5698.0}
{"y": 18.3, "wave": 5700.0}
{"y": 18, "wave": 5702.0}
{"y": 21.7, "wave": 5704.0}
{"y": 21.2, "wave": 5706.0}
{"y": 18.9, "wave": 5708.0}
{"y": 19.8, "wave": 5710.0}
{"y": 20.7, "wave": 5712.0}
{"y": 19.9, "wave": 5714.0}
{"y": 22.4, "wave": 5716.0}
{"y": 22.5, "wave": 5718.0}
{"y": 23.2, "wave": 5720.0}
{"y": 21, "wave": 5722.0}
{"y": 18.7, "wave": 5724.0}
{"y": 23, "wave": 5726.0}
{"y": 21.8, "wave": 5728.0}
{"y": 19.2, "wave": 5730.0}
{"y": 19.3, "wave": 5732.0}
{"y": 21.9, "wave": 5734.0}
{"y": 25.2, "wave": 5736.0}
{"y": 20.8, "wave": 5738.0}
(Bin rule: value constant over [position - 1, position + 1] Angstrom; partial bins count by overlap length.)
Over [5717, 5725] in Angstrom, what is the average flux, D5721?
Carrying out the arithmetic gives 21.4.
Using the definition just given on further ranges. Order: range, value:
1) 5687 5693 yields 19.1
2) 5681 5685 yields 17.1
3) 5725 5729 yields 22.4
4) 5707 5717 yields 20.3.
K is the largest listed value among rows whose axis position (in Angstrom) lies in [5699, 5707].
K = 21.7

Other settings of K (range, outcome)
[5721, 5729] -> 23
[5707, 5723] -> 23.2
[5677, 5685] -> 21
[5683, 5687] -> 19.3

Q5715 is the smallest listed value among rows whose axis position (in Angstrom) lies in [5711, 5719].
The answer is 19.9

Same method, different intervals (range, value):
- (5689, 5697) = 18.1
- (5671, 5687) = 13.1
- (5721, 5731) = 18.7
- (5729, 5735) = 19.2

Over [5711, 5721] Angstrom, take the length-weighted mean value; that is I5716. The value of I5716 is 21.7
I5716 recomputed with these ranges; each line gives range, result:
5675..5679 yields 19.9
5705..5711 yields 20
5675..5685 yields 18.5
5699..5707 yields 19.8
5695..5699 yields 19.2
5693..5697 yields 18.9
